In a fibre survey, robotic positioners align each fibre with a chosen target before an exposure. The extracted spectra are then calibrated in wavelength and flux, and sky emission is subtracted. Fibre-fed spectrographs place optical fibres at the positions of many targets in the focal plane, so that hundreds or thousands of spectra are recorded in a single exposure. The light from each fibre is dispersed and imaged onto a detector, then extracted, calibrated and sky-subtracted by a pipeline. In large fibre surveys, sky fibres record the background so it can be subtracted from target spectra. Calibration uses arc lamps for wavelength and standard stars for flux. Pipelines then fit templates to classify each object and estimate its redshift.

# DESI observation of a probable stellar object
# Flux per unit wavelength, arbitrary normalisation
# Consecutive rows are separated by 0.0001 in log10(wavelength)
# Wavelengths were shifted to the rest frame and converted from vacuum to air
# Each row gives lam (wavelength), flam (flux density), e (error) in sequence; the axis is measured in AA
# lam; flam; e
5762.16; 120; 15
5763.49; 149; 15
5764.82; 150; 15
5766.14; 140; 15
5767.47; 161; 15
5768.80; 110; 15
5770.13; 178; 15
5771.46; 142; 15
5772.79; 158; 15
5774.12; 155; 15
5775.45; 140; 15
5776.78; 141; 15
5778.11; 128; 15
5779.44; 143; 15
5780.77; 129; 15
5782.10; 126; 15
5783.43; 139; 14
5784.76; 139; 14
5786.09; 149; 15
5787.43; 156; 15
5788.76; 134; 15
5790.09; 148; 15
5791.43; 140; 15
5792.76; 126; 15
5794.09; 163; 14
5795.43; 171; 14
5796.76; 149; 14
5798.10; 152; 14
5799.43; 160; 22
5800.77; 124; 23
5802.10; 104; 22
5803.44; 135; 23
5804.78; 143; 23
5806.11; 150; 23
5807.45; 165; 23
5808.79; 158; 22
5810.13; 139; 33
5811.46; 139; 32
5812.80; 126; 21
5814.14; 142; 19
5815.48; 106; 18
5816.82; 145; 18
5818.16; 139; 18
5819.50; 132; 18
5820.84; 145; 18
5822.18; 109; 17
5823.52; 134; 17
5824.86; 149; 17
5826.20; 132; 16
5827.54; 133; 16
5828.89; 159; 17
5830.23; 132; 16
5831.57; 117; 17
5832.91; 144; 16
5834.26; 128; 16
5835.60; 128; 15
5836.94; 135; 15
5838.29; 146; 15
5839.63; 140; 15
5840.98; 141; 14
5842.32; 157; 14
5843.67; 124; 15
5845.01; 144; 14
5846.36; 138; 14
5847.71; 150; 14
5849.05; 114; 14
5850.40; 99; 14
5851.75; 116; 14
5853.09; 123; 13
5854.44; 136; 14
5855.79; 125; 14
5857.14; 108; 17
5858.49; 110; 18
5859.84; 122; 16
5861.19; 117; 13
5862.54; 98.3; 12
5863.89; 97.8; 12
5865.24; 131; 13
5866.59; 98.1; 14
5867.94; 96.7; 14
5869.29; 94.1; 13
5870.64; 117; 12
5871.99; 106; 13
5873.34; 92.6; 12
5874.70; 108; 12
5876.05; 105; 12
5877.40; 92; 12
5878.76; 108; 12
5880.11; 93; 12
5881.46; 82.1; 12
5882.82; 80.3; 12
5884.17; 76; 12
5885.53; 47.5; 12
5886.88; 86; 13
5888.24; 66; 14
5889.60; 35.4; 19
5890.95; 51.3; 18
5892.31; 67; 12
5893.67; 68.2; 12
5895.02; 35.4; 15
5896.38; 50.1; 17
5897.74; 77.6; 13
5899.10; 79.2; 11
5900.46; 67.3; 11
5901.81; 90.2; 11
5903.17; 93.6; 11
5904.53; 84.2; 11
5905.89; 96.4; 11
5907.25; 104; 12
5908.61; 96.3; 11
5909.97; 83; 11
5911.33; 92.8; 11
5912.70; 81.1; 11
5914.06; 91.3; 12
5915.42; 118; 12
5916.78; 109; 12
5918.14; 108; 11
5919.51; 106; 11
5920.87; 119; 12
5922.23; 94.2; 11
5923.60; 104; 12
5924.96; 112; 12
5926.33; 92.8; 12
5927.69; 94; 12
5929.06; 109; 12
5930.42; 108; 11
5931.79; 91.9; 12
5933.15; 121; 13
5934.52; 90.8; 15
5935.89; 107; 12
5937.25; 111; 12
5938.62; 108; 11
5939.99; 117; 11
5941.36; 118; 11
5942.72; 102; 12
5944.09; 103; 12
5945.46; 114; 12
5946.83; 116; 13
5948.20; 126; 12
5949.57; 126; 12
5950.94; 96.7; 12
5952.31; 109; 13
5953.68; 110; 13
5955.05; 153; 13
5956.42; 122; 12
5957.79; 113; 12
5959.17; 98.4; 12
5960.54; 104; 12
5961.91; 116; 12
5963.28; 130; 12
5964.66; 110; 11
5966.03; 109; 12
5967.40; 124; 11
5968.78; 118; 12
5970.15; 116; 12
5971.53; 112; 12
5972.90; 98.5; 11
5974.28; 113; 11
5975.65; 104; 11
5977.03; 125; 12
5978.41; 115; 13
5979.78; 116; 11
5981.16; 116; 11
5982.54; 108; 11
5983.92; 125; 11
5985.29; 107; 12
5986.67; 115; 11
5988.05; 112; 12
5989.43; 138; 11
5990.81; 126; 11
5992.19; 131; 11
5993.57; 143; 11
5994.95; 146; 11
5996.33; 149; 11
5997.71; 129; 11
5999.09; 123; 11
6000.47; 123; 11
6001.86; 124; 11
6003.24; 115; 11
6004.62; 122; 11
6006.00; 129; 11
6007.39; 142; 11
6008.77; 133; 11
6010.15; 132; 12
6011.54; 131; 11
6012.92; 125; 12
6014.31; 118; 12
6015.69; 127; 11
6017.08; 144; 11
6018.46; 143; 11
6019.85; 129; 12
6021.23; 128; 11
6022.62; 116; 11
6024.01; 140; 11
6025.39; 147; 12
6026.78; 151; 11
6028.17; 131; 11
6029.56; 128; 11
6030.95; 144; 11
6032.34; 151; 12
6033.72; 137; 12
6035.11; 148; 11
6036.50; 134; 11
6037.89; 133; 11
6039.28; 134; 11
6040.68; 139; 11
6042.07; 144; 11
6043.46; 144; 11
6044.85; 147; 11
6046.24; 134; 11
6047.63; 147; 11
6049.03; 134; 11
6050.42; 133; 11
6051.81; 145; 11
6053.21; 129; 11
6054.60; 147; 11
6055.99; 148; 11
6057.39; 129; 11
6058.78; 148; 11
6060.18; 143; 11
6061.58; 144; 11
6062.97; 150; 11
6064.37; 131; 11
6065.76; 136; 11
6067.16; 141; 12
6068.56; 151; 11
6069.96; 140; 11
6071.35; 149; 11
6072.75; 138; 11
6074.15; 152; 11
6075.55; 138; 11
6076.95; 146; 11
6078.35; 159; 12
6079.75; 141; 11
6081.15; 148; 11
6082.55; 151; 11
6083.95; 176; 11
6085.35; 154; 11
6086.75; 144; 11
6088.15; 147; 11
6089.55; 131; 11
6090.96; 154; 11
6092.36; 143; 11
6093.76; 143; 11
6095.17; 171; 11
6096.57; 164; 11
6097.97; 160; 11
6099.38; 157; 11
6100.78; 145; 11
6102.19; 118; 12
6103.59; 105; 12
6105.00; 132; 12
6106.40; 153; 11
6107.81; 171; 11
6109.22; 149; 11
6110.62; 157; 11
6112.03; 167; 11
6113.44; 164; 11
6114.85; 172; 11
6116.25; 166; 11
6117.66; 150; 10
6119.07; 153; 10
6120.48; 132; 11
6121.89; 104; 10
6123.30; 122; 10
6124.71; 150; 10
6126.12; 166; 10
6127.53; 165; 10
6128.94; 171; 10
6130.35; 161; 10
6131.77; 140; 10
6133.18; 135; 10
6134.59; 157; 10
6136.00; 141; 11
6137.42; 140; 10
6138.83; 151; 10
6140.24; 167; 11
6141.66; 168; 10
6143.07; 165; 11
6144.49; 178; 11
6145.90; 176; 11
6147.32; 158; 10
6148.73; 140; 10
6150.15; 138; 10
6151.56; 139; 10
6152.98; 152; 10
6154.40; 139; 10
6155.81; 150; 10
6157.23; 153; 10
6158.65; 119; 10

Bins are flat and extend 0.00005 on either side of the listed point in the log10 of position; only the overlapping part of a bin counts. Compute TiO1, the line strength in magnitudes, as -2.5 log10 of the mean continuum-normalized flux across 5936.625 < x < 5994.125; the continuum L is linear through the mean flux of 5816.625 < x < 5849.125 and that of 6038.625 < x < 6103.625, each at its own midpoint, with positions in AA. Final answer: 0.21 mag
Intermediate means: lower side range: 137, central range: 116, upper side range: 144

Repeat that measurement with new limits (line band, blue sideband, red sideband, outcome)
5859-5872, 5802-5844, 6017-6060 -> 0.26 mag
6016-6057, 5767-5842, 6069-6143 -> 0.07 mag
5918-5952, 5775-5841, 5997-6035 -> 0.24 mag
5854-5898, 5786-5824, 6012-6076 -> 0.48 mag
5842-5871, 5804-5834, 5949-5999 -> 0.13 mag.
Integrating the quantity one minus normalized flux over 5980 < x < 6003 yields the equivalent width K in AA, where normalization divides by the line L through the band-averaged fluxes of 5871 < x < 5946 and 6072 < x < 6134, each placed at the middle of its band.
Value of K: -1.8 AA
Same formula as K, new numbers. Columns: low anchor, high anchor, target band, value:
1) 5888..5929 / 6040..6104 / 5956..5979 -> -1.3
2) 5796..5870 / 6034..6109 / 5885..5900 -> 8.2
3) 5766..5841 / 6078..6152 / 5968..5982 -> 3.1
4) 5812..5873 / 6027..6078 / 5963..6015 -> 5.4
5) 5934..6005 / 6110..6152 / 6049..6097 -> -1.8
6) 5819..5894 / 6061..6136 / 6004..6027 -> 0.6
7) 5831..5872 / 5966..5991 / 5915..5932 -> 1.9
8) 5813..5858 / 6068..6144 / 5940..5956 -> 2.7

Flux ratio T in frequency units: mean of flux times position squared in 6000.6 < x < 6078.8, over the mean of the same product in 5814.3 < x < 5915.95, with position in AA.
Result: 1.4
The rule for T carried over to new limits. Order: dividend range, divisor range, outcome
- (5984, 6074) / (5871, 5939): 1.57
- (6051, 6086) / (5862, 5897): 1.85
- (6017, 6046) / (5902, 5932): 1.45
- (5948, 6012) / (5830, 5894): 1.17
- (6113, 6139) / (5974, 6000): 1.27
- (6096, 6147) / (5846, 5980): 1.60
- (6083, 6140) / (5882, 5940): 1.81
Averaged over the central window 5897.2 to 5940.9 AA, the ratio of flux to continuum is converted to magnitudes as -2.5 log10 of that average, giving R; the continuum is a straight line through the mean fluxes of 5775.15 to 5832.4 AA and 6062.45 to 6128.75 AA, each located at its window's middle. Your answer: 0.40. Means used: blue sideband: 139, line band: 98.9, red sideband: 148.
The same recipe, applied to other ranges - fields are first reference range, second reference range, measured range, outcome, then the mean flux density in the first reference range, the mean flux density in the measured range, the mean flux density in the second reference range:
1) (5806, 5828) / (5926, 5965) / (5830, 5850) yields -0.02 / 138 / 135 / 111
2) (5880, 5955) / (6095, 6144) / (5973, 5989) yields -0.02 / 93.6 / 114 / 151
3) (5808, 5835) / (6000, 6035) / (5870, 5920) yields 0.50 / 136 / 84.9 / 133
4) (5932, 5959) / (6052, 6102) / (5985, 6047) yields -0.02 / 113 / 133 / 147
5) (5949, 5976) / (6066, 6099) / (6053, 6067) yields 0.01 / 114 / 141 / 149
